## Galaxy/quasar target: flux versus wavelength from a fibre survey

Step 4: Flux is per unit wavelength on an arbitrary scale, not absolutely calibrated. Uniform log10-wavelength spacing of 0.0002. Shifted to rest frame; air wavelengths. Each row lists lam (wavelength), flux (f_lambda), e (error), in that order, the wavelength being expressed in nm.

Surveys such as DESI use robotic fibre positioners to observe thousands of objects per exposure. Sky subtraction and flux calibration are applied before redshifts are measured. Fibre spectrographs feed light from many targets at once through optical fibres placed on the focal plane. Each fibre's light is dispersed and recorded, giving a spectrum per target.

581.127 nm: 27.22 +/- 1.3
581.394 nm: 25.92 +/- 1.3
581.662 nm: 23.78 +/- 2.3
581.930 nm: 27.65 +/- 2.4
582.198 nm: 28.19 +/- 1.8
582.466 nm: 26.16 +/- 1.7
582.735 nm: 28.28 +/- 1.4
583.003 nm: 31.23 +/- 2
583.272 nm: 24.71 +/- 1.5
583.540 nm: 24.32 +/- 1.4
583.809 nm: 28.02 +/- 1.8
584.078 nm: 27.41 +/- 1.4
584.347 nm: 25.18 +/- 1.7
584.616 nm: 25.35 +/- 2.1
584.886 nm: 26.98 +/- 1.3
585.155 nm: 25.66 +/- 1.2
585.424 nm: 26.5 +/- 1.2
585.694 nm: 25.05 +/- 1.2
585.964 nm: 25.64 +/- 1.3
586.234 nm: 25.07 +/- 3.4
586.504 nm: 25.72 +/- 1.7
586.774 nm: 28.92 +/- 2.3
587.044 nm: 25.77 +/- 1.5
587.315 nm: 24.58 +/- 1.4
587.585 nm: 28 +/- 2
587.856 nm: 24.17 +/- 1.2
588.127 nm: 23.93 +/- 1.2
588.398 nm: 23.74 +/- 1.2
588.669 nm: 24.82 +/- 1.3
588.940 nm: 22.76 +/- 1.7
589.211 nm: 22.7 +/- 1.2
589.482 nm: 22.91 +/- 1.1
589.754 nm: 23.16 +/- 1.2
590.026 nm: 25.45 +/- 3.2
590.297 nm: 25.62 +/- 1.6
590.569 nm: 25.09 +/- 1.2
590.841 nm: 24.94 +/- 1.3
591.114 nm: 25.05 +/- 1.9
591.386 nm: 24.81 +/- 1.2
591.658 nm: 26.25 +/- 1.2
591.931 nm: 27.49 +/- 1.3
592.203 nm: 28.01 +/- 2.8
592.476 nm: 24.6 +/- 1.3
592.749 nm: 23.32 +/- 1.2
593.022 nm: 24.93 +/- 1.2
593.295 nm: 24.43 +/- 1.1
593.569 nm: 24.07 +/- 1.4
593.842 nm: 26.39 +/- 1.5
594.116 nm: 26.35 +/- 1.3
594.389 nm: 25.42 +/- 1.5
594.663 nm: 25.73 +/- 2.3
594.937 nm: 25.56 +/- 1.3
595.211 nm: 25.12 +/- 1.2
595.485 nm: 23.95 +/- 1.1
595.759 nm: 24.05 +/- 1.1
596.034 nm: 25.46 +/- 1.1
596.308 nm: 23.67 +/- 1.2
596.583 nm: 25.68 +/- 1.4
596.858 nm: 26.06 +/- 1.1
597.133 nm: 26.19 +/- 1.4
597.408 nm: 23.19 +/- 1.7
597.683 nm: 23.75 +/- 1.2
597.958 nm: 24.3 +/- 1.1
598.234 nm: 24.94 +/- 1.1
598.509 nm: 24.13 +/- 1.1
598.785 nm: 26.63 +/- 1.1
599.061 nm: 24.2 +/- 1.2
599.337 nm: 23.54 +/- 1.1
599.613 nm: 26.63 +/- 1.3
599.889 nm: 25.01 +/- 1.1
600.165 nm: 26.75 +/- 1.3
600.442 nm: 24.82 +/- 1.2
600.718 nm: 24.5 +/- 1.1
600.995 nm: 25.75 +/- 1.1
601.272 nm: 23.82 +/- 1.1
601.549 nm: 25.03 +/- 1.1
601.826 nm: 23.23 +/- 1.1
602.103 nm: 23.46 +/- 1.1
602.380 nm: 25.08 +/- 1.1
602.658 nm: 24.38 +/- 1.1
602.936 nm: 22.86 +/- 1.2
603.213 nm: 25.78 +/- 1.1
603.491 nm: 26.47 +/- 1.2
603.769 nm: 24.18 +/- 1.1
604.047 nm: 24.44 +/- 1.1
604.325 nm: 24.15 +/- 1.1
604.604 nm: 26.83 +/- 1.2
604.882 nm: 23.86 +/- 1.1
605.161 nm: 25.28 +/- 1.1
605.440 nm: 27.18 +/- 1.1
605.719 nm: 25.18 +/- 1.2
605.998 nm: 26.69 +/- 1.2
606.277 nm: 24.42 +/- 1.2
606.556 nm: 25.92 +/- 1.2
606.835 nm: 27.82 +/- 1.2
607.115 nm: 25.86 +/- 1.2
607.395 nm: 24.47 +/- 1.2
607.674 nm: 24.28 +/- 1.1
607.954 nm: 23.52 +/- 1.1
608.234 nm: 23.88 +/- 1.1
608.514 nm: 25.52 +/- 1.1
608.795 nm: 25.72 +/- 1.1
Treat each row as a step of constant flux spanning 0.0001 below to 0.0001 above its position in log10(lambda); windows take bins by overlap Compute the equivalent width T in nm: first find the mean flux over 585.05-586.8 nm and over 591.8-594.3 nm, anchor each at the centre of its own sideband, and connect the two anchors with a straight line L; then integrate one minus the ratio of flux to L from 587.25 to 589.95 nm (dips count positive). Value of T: 0.17 nm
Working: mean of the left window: 25.9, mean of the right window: 25.5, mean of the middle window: 24.1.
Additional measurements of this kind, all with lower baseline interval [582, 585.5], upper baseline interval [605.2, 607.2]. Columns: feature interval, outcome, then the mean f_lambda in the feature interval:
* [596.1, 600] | 0.222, 24.9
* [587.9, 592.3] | 0.305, 24.8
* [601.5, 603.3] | 0.141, 24.2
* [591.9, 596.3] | 0.212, 25.2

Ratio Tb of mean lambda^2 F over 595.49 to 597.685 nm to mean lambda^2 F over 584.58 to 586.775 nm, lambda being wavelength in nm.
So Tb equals 1.0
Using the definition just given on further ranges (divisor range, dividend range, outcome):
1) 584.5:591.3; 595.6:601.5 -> 1.03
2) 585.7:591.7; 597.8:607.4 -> 1.05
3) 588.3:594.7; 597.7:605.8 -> 1.03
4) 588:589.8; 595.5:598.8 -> 1.08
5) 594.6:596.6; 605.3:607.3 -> 1.09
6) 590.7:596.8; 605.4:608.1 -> 1.05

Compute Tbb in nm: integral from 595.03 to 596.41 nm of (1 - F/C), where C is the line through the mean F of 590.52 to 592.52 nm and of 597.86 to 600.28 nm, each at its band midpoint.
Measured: 0.05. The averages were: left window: 25.9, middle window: 24.5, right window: 25.1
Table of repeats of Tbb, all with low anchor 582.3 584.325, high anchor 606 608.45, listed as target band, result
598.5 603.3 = 0.17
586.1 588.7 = 0.12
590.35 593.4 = 0.12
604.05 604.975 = 0.02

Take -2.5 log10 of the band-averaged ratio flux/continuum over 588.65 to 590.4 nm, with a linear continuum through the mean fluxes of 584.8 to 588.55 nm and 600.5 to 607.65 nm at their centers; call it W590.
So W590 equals 0.08 mag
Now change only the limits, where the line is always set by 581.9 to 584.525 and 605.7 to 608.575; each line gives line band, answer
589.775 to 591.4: 0.061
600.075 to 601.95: 0.039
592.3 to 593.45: 0.081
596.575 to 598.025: 0.050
